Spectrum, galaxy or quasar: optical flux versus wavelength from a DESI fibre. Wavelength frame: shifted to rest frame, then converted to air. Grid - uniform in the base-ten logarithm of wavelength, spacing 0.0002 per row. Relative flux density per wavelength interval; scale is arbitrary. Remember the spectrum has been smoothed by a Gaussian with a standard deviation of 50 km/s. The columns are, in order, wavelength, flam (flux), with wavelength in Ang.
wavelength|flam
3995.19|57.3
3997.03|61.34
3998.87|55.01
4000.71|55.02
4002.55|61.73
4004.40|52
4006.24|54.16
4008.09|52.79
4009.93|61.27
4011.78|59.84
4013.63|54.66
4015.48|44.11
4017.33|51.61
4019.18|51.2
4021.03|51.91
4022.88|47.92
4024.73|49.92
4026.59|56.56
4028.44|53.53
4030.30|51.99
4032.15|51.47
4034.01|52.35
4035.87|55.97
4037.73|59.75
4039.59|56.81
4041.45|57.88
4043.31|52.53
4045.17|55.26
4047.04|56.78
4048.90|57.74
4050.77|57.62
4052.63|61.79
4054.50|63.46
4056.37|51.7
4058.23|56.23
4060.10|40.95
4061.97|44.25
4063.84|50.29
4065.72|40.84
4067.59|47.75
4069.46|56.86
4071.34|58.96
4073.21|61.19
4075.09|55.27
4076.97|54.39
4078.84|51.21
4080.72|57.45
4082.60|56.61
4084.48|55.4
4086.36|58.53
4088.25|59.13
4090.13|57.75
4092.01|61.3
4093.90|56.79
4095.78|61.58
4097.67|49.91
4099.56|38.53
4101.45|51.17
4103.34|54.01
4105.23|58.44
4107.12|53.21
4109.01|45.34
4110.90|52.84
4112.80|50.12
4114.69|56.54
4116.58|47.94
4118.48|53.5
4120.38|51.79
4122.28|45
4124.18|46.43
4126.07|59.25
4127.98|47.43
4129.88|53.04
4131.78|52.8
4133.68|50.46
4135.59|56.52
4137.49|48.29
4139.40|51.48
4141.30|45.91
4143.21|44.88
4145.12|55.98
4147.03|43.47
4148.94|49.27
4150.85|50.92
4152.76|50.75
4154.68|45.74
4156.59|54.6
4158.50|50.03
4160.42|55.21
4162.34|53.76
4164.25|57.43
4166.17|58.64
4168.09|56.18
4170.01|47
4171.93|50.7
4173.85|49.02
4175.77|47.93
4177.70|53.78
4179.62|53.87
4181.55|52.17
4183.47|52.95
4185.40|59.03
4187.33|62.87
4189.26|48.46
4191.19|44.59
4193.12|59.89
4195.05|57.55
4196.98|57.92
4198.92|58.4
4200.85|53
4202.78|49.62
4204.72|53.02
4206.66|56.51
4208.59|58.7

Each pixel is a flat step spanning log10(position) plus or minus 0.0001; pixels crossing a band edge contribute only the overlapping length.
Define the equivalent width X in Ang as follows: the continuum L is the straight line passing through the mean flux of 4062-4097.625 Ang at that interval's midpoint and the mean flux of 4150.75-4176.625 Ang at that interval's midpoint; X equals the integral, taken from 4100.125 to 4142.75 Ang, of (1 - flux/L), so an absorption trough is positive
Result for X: 1.9 Ang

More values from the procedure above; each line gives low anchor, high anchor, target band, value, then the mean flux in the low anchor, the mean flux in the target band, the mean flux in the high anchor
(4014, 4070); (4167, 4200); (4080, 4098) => -1.54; 52.9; 57.7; 53.7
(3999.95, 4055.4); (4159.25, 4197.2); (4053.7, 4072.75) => 1.19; 55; 51.3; 53.8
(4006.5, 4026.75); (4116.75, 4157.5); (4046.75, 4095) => -3.14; 52.8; 55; 50.3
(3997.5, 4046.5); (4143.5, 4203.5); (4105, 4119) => 0.40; 54.2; 51.9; 52.9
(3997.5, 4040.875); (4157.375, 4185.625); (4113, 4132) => 0.75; 54.1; 51.3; 53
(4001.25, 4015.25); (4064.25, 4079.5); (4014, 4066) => 1.41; 56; 53.1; 53.2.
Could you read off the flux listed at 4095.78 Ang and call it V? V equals 61.58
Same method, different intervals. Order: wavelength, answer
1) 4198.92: 58.4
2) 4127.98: 47.43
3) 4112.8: 50.12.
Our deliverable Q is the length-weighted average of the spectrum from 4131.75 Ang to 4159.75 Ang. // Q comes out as 50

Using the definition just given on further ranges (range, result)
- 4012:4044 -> 53.1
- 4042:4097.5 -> 55.1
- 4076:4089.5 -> 56.1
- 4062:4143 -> 52.7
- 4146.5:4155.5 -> 48.3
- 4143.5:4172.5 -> 51.8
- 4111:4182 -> 51.3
